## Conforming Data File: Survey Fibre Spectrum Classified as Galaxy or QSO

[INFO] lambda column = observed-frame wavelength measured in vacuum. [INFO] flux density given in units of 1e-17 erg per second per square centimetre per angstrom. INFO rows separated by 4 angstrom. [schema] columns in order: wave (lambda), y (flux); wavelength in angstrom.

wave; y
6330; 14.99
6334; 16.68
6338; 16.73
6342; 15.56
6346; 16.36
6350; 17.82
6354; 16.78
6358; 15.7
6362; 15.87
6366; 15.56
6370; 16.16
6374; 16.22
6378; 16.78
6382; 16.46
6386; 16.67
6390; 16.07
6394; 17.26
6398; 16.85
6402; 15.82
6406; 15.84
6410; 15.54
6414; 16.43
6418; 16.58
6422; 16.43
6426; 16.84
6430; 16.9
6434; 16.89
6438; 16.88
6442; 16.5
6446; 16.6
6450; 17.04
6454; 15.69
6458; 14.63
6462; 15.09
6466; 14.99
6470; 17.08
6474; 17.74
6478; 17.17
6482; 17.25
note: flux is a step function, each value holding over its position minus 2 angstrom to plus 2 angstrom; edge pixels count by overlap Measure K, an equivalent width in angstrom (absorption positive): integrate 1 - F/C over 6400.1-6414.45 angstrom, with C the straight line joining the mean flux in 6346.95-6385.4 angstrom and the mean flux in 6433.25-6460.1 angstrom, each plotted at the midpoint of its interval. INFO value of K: 0.4 angstrom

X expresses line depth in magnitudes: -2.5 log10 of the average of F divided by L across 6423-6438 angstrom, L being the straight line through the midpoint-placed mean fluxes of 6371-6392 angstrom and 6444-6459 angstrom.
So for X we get -0.044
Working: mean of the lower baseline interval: 16.4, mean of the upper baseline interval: 16.1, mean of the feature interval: 16.8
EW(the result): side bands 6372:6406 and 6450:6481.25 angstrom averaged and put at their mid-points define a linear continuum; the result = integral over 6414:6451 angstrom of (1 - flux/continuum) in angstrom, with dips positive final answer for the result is -0.9 angstrom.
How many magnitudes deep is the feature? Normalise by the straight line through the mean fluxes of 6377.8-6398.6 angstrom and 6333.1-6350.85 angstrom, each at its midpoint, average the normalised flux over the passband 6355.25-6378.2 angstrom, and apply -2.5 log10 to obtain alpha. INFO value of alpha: 0.04 mag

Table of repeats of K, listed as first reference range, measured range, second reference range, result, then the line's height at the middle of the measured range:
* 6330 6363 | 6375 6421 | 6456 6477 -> -0.55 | 16.2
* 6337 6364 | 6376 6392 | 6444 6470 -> -0.29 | 16.2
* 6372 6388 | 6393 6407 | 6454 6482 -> 0.02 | 16.4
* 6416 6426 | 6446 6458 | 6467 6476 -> 0.57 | 16.9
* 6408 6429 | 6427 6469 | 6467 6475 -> 1.51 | 16.8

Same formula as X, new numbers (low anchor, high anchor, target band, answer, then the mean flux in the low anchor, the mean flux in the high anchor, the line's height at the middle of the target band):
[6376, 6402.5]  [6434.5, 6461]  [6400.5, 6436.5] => 0.002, 16.6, 16.2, 16.4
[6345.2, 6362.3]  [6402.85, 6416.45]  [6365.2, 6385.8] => 0.001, 16.6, 15.9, 16.3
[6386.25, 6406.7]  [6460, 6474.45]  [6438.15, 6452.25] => -0.036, 16.4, 16.1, 16.2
